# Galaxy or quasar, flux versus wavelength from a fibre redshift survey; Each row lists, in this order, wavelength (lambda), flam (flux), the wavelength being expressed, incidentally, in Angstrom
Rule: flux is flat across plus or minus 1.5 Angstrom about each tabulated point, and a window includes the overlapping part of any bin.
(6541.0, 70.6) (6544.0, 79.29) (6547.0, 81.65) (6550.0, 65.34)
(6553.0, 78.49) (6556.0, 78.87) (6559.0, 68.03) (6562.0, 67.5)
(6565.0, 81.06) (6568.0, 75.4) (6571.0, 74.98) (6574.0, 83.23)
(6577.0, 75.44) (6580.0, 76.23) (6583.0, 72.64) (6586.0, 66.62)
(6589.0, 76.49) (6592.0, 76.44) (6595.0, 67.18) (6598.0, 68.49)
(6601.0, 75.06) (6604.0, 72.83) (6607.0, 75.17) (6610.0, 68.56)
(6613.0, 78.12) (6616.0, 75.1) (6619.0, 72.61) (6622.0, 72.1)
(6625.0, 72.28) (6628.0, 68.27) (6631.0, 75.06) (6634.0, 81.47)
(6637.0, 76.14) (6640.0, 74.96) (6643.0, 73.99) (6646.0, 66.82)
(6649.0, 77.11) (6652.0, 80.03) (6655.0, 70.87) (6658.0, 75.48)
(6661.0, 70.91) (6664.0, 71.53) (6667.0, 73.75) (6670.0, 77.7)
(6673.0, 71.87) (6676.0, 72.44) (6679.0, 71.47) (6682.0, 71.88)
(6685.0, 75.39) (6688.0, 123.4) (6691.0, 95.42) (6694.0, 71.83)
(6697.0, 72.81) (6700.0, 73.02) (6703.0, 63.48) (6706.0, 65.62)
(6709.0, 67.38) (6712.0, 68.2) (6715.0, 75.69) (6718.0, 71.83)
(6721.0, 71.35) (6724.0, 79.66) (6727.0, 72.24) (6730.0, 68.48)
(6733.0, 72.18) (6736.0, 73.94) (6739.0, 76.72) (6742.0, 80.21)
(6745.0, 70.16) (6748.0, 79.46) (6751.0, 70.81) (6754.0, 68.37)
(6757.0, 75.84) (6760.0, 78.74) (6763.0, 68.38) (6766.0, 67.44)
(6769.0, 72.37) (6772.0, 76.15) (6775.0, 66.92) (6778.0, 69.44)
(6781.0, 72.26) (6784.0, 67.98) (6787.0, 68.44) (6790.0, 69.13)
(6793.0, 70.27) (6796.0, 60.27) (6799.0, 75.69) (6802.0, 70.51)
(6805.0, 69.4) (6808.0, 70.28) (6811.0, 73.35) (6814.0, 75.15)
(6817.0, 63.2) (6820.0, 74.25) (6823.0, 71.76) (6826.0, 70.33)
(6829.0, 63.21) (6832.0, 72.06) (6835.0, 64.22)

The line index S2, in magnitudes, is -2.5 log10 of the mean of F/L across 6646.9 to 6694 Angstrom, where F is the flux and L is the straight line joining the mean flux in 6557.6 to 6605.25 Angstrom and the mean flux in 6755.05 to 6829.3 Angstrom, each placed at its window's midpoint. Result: -0.09 mag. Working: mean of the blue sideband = 73.6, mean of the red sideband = 70.5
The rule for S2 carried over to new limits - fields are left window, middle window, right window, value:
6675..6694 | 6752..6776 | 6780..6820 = 0.04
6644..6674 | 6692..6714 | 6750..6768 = 0.05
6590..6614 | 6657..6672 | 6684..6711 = 0.04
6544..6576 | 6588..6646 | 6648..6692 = 0.05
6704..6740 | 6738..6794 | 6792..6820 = -0.02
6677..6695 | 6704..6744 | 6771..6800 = 0.09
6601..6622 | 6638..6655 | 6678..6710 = 0.02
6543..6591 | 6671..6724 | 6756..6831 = -0.05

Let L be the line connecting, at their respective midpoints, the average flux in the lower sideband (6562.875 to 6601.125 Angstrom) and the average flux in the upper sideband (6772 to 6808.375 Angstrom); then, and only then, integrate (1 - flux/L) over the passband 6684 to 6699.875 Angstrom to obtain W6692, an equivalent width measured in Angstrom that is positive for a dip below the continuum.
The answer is -3.3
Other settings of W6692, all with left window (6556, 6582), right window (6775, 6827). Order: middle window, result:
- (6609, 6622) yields 0.1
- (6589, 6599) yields 0.4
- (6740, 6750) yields -0.7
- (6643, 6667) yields 0.0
